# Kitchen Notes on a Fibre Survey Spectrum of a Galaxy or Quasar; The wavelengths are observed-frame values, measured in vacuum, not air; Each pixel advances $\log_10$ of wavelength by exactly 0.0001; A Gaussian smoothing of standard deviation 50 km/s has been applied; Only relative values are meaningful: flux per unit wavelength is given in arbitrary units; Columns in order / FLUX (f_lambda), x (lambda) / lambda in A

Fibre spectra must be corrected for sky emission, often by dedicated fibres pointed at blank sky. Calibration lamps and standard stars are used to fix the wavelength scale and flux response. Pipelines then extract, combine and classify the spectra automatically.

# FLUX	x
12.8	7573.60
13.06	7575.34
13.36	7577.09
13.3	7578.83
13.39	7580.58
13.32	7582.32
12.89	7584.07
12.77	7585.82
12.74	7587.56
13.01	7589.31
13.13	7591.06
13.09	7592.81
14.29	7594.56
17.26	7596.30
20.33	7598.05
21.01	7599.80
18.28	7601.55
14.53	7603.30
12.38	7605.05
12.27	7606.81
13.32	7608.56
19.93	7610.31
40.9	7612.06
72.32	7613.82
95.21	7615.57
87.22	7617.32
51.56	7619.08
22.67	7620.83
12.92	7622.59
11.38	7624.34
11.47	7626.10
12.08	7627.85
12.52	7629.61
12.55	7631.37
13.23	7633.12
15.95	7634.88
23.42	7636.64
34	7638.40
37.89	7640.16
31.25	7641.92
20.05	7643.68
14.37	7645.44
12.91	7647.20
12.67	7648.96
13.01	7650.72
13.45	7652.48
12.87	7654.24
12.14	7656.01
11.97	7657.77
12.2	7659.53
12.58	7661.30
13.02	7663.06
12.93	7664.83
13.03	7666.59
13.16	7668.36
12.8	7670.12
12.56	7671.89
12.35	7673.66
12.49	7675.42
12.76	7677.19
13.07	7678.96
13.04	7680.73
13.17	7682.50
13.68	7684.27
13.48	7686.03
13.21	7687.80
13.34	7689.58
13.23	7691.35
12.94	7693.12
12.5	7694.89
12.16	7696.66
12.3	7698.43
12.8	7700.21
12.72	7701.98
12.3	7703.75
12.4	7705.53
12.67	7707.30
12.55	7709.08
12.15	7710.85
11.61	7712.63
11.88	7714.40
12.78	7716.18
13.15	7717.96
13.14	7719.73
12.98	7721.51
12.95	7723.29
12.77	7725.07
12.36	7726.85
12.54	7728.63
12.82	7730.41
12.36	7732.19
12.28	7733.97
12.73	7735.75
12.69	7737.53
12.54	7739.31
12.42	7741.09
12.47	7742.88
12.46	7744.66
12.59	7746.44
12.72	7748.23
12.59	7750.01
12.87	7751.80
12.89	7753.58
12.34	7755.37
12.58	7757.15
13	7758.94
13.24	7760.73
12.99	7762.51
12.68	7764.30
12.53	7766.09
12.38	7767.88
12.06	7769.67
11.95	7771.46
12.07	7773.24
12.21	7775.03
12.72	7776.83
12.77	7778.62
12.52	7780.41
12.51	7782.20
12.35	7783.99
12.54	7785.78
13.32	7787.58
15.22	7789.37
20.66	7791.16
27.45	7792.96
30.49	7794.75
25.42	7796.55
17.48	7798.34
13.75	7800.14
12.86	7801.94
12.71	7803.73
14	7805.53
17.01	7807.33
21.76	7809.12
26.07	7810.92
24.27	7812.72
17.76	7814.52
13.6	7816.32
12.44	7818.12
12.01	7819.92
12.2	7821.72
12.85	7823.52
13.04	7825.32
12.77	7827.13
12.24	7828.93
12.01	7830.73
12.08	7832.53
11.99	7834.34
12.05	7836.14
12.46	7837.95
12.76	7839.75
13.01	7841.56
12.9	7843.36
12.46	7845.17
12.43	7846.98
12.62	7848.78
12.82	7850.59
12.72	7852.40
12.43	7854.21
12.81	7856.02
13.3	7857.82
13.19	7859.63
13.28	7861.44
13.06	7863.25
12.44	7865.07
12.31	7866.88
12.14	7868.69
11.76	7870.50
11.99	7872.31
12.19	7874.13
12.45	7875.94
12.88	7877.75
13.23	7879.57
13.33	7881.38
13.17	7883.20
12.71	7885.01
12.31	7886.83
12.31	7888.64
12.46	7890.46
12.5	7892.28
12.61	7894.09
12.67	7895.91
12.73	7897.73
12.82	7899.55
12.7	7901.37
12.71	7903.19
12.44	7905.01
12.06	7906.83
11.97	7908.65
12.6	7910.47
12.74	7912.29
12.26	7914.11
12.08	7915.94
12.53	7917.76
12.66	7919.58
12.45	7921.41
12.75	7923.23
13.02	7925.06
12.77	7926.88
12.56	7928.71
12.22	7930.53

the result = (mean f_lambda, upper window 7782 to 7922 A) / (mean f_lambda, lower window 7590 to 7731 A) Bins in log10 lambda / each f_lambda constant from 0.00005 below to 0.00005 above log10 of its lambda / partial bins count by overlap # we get 0.78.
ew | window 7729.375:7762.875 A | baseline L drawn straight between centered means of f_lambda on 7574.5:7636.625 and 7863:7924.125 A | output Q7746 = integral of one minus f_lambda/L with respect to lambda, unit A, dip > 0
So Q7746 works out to 9.3 A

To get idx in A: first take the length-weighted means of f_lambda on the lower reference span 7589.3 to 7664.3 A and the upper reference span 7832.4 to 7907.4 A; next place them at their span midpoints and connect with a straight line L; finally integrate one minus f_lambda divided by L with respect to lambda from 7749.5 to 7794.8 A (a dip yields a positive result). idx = 6.82 A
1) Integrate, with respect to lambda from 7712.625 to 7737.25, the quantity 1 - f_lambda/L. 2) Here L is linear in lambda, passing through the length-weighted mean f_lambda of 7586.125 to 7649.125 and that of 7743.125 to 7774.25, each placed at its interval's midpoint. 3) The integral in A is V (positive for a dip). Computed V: 4.4 A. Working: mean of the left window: 24.3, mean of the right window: 12.6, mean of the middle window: 12.6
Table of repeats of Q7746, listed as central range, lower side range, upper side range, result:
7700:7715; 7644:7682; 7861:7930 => 0.62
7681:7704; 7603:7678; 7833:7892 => 7.85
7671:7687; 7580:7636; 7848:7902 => 5.83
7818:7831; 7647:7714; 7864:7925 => 0.13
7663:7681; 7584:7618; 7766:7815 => 7.94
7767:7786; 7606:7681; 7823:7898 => 4.45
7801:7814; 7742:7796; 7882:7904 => -4.48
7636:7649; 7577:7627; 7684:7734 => -2.57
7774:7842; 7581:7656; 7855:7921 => 0.62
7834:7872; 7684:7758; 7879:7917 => -0.03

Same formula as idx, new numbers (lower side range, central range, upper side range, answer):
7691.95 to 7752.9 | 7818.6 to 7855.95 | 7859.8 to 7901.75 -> 0.3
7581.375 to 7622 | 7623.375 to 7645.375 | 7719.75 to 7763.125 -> 3.8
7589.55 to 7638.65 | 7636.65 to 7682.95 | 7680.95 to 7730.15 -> 8.6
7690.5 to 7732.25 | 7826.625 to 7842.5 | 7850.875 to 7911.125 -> 0.3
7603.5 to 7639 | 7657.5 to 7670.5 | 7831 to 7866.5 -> 6.6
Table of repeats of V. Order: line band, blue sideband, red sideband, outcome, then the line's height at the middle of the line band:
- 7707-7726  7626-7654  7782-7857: 4.9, 16.9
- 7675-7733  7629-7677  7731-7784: 6.3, 14.3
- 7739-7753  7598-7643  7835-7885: 5.2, 20.1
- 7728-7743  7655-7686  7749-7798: 1.6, 14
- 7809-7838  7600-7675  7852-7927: 0.9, 15.1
